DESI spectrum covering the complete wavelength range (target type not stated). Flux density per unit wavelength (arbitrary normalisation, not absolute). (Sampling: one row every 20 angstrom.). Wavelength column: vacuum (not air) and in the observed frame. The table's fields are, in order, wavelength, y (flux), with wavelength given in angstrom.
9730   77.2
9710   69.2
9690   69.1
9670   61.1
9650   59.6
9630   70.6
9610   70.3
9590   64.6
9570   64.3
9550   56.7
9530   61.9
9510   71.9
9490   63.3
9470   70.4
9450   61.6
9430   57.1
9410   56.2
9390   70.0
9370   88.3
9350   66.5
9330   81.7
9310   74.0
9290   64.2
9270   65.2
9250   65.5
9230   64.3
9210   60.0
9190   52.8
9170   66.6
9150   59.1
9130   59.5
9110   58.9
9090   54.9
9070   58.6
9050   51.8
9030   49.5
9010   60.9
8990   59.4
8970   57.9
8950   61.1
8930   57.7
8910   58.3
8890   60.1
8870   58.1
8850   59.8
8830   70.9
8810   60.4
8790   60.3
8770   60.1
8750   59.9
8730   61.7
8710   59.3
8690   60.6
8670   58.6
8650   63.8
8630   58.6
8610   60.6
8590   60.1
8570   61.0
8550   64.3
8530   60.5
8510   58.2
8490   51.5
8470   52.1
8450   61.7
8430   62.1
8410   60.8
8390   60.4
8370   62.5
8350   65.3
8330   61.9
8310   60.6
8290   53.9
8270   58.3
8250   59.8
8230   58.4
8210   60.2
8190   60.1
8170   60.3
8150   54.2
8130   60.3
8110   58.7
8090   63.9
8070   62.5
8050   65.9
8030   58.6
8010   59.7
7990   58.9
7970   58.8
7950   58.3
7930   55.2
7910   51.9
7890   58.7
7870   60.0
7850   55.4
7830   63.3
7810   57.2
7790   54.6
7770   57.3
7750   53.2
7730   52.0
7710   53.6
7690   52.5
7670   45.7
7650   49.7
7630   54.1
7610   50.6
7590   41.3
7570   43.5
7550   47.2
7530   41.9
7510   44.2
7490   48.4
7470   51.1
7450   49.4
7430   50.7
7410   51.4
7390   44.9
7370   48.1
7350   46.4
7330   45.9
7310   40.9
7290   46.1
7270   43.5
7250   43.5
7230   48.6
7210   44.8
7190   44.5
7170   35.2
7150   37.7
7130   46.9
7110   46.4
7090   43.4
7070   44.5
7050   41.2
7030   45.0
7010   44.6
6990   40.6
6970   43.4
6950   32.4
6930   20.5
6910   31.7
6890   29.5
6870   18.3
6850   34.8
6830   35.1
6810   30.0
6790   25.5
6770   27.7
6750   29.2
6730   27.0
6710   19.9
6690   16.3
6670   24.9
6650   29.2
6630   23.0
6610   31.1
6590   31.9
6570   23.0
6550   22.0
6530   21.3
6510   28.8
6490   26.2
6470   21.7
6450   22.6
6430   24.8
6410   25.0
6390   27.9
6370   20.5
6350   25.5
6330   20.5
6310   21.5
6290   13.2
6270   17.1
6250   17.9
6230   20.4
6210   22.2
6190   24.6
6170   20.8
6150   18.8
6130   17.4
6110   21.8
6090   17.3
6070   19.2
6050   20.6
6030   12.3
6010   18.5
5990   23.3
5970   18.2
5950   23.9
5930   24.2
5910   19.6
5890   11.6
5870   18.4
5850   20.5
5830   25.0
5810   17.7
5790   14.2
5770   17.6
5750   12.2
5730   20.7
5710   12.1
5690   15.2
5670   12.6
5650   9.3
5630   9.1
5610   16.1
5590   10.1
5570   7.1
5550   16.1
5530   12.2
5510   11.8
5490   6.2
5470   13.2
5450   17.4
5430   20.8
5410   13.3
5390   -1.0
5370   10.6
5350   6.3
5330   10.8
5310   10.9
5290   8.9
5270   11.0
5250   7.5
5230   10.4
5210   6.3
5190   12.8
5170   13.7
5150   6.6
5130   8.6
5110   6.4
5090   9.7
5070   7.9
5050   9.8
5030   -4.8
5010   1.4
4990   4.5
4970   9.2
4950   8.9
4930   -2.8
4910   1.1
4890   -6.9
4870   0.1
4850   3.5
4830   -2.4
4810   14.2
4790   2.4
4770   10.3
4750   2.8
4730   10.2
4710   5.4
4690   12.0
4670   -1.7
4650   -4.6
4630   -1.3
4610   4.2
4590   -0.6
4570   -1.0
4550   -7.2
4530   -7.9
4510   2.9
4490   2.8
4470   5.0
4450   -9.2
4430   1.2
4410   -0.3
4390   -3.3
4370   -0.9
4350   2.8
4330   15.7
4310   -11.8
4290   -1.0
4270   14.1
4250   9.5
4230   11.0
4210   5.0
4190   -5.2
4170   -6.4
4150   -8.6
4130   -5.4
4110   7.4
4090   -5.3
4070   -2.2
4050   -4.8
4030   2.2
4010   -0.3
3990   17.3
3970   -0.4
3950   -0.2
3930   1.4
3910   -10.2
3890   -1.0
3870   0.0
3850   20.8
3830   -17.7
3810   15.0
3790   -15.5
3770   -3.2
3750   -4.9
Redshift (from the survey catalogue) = 0.75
